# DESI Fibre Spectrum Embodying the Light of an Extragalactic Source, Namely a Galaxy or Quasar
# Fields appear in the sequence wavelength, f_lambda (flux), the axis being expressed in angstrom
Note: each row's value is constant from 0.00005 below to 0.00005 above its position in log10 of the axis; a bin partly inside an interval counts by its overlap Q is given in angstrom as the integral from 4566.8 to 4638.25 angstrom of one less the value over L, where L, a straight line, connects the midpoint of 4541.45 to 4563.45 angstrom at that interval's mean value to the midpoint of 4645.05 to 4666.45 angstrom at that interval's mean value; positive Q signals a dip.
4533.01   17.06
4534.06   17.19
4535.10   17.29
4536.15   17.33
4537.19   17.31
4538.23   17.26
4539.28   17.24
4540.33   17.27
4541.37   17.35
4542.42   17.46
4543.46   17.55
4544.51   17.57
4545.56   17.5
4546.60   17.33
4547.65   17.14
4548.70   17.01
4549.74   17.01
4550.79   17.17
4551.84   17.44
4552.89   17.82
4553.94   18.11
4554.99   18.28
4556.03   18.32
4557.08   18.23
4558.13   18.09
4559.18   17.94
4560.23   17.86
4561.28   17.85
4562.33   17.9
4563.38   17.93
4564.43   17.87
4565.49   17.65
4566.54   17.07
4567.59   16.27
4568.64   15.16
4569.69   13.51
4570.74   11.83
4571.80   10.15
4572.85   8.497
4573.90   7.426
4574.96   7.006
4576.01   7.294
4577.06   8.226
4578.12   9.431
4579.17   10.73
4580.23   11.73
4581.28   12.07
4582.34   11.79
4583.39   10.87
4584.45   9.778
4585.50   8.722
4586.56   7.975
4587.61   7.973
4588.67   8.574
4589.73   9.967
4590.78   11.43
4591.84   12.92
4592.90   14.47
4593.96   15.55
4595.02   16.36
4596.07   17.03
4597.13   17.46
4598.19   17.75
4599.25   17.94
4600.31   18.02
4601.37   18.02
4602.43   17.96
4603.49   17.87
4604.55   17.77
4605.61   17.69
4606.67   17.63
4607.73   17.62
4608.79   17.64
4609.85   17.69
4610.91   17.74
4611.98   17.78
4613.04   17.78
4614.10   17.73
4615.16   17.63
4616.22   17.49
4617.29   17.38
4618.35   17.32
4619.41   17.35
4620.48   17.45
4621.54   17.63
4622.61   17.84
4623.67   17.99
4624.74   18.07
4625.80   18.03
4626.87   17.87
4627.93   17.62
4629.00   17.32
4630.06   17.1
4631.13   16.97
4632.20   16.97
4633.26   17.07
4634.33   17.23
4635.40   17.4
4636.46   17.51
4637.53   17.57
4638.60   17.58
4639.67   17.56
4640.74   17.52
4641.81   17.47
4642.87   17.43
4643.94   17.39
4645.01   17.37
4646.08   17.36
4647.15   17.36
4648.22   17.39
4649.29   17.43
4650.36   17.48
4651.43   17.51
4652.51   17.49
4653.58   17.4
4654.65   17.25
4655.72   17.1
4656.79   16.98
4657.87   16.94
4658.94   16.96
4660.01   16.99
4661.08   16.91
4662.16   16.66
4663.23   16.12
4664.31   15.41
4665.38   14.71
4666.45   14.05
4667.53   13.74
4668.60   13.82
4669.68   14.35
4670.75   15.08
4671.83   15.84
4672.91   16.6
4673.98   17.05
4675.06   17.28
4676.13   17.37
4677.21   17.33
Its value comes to 9.5 angstrom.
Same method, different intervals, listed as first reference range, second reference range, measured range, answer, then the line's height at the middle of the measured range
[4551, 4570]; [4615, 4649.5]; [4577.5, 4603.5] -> 6.4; 17.5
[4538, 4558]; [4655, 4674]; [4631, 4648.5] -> -1.3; 16.2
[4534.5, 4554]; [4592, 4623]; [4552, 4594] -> 9.9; 17.4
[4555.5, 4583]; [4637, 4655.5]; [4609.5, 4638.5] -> -2.1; 16.4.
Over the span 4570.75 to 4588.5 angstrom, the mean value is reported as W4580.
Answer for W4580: 9.41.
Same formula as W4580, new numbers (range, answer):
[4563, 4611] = 13.7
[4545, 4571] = 17.2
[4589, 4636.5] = 17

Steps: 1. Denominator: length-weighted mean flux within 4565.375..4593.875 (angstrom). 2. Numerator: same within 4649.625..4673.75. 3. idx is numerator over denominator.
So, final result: 1.47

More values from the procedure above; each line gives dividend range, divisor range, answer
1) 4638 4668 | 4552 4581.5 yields 1.17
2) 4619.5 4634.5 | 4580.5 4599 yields 1.40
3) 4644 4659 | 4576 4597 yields 1.52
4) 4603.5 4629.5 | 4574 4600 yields 1.50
